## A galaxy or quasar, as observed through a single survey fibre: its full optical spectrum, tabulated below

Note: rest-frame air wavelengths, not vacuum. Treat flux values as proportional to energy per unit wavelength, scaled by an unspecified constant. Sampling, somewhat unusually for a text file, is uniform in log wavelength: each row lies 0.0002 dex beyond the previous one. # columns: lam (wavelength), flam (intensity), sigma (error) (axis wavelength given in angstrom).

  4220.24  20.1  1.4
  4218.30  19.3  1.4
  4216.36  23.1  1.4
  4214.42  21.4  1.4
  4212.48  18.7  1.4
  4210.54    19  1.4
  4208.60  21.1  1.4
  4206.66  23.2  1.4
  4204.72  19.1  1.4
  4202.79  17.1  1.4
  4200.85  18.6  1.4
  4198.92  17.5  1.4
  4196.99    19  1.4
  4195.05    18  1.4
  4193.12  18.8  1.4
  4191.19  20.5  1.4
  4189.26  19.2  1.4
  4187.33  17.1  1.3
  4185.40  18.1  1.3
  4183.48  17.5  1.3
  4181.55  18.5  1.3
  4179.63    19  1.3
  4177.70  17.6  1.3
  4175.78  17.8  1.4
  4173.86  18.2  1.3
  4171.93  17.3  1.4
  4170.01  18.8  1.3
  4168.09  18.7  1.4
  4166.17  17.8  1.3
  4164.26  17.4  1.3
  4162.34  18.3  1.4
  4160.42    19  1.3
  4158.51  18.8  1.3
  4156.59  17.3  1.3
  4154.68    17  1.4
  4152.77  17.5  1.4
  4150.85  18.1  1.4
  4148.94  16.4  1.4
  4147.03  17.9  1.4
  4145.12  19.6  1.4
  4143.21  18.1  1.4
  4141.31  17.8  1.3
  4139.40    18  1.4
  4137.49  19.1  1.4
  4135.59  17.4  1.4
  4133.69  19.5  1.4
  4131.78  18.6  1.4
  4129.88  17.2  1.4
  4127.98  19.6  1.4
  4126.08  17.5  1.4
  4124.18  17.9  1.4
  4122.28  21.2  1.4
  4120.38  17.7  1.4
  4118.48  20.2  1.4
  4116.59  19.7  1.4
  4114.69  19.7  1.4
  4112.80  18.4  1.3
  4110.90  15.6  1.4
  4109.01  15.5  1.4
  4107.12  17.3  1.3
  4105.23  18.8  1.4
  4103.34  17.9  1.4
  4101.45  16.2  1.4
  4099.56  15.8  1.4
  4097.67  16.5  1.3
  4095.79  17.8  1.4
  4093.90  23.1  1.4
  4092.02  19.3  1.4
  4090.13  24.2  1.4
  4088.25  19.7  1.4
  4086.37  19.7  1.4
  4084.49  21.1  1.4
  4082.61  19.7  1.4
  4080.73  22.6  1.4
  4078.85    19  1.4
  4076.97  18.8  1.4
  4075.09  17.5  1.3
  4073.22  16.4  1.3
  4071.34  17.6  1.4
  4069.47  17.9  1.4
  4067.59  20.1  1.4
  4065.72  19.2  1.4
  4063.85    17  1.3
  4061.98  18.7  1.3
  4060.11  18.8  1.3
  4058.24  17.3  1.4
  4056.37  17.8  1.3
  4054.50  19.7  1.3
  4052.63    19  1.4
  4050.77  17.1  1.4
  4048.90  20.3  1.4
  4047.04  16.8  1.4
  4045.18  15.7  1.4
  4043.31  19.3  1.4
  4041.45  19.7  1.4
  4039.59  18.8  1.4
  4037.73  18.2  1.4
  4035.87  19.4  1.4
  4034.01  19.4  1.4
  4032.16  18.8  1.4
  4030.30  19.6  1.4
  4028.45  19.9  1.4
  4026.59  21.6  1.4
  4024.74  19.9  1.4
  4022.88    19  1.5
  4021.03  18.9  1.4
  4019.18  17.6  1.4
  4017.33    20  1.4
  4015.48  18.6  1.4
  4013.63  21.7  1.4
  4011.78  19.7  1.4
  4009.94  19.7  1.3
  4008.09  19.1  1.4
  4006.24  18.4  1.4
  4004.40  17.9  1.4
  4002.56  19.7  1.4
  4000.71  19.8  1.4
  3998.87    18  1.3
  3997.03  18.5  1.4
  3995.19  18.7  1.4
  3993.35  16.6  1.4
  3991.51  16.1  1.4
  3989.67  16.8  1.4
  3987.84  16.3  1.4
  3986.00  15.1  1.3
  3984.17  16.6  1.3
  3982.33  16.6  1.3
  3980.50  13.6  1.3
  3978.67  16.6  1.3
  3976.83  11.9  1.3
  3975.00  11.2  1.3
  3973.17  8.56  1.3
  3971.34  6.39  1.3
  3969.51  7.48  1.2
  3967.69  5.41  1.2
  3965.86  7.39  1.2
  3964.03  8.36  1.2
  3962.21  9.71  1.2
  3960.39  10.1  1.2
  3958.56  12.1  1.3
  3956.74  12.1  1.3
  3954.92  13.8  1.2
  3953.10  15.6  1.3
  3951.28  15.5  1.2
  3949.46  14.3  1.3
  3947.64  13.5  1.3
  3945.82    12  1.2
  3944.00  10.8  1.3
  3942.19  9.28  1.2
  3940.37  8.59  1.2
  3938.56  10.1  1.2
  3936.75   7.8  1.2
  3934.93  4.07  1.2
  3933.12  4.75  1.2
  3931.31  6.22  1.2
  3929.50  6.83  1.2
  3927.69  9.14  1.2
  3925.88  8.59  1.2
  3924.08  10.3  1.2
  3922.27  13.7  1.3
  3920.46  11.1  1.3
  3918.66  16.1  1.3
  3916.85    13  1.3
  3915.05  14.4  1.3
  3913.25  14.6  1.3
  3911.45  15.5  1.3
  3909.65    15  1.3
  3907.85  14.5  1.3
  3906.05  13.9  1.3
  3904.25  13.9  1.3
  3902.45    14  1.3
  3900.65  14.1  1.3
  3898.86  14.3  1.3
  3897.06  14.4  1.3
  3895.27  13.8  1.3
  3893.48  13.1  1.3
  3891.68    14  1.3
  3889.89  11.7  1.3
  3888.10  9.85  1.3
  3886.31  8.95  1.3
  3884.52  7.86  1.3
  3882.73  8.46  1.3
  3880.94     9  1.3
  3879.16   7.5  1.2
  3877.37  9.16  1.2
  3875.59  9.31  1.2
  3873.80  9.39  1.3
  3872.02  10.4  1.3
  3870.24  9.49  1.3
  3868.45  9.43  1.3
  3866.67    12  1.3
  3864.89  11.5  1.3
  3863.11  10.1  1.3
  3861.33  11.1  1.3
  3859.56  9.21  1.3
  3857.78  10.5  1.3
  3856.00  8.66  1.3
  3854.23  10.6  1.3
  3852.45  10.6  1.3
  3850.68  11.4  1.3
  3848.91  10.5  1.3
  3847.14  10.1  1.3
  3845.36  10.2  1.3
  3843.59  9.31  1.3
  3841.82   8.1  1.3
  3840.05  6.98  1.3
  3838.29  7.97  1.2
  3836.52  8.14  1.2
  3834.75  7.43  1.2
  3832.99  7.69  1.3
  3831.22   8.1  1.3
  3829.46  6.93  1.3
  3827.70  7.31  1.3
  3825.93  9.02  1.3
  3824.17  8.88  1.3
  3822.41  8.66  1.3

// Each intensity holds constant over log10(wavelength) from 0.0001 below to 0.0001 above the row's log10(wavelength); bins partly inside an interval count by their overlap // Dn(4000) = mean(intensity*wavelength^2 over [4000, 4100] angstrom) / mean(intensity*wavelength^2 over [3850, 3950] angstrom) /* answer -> 1.87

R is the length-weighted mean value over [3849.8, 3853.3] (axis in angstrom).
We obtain 11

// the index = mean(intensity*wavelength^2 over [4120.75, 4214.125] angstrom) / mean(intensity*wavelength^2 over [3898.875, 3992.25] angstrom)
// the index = 1.7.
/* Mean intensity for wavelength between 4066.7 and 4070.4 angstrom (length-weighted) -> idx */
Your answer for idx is 19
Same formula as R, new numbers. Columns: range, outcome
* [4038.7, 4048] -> 18.1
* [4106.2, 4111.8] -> 16.1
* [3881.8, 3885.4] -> 8.16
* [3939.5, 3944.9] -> 9.56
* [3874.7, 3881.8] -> 8.75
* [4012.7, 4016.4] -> 20.1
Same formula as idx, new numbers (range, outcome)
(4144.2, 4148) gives 18.7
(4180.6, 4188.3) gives 17.8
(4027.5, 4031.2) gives 19.8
